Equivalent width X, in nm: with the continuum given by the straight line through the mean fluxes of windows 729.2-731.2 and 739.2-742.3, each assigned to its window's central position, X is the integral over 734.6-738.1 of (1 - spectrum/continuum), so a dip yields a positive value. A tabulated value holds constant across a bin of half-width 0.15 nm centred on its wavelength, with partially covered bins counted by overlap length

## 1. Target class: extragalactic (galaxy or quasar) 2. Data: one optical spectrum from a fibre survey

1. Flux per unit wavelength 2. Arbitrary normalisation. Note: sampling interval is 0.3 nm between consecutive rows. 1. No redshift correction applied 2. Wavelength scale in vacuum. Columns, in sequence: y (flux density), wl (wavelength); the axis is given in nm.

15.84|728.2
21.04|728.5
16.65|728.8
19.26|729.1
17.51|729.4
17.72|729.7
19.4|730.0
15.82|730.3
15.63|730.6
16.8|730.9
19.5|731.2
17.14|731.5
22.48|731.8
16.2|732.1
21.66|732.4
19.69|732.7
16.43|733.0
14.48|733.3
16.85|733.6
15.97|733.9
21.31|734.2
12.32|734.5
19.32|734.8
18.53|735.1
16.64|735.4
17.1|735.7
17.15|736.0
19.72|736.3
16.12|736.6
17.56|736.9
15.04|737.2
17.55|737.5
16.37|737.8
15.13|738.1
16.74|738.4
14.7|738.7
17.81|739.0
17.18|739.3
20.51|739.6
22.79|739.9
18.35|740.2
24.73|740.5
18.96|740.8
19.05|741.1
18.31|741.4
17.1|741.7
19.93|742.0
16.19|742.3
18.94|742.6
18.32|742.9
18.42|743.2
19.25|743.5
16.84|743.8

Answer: 0.27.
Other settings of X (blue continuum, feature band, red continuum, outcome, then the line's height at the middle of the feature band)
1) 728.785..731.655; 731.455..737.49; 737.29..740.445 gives 0.046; 17.7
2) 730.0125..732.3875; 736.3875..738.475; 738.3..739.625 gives 0.102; 17.3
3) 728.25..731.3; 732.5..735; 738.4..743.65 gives 0.139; 18.2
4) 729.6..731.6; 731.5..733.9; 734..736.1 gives -0.083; 17.4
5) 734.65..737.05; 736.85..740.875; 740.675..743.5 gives -0.003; 18.1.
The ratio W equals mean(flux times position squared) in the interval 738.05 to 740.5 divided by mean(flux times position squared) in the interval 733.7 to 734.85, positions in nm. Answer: 1.10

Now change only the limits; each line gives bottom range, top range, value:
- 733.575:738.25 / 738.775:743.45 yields 1.13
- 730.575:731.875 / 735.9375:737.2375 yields 0.96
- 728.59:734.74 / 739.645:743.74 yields 1.12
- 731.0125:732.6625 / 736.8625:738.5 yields 0.86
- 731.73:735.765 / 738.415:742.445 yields 1.08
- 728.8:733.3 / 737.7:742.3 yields 1.05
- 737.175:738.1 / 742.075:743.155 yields 1.12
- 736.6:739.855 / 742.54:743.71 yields 1.11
